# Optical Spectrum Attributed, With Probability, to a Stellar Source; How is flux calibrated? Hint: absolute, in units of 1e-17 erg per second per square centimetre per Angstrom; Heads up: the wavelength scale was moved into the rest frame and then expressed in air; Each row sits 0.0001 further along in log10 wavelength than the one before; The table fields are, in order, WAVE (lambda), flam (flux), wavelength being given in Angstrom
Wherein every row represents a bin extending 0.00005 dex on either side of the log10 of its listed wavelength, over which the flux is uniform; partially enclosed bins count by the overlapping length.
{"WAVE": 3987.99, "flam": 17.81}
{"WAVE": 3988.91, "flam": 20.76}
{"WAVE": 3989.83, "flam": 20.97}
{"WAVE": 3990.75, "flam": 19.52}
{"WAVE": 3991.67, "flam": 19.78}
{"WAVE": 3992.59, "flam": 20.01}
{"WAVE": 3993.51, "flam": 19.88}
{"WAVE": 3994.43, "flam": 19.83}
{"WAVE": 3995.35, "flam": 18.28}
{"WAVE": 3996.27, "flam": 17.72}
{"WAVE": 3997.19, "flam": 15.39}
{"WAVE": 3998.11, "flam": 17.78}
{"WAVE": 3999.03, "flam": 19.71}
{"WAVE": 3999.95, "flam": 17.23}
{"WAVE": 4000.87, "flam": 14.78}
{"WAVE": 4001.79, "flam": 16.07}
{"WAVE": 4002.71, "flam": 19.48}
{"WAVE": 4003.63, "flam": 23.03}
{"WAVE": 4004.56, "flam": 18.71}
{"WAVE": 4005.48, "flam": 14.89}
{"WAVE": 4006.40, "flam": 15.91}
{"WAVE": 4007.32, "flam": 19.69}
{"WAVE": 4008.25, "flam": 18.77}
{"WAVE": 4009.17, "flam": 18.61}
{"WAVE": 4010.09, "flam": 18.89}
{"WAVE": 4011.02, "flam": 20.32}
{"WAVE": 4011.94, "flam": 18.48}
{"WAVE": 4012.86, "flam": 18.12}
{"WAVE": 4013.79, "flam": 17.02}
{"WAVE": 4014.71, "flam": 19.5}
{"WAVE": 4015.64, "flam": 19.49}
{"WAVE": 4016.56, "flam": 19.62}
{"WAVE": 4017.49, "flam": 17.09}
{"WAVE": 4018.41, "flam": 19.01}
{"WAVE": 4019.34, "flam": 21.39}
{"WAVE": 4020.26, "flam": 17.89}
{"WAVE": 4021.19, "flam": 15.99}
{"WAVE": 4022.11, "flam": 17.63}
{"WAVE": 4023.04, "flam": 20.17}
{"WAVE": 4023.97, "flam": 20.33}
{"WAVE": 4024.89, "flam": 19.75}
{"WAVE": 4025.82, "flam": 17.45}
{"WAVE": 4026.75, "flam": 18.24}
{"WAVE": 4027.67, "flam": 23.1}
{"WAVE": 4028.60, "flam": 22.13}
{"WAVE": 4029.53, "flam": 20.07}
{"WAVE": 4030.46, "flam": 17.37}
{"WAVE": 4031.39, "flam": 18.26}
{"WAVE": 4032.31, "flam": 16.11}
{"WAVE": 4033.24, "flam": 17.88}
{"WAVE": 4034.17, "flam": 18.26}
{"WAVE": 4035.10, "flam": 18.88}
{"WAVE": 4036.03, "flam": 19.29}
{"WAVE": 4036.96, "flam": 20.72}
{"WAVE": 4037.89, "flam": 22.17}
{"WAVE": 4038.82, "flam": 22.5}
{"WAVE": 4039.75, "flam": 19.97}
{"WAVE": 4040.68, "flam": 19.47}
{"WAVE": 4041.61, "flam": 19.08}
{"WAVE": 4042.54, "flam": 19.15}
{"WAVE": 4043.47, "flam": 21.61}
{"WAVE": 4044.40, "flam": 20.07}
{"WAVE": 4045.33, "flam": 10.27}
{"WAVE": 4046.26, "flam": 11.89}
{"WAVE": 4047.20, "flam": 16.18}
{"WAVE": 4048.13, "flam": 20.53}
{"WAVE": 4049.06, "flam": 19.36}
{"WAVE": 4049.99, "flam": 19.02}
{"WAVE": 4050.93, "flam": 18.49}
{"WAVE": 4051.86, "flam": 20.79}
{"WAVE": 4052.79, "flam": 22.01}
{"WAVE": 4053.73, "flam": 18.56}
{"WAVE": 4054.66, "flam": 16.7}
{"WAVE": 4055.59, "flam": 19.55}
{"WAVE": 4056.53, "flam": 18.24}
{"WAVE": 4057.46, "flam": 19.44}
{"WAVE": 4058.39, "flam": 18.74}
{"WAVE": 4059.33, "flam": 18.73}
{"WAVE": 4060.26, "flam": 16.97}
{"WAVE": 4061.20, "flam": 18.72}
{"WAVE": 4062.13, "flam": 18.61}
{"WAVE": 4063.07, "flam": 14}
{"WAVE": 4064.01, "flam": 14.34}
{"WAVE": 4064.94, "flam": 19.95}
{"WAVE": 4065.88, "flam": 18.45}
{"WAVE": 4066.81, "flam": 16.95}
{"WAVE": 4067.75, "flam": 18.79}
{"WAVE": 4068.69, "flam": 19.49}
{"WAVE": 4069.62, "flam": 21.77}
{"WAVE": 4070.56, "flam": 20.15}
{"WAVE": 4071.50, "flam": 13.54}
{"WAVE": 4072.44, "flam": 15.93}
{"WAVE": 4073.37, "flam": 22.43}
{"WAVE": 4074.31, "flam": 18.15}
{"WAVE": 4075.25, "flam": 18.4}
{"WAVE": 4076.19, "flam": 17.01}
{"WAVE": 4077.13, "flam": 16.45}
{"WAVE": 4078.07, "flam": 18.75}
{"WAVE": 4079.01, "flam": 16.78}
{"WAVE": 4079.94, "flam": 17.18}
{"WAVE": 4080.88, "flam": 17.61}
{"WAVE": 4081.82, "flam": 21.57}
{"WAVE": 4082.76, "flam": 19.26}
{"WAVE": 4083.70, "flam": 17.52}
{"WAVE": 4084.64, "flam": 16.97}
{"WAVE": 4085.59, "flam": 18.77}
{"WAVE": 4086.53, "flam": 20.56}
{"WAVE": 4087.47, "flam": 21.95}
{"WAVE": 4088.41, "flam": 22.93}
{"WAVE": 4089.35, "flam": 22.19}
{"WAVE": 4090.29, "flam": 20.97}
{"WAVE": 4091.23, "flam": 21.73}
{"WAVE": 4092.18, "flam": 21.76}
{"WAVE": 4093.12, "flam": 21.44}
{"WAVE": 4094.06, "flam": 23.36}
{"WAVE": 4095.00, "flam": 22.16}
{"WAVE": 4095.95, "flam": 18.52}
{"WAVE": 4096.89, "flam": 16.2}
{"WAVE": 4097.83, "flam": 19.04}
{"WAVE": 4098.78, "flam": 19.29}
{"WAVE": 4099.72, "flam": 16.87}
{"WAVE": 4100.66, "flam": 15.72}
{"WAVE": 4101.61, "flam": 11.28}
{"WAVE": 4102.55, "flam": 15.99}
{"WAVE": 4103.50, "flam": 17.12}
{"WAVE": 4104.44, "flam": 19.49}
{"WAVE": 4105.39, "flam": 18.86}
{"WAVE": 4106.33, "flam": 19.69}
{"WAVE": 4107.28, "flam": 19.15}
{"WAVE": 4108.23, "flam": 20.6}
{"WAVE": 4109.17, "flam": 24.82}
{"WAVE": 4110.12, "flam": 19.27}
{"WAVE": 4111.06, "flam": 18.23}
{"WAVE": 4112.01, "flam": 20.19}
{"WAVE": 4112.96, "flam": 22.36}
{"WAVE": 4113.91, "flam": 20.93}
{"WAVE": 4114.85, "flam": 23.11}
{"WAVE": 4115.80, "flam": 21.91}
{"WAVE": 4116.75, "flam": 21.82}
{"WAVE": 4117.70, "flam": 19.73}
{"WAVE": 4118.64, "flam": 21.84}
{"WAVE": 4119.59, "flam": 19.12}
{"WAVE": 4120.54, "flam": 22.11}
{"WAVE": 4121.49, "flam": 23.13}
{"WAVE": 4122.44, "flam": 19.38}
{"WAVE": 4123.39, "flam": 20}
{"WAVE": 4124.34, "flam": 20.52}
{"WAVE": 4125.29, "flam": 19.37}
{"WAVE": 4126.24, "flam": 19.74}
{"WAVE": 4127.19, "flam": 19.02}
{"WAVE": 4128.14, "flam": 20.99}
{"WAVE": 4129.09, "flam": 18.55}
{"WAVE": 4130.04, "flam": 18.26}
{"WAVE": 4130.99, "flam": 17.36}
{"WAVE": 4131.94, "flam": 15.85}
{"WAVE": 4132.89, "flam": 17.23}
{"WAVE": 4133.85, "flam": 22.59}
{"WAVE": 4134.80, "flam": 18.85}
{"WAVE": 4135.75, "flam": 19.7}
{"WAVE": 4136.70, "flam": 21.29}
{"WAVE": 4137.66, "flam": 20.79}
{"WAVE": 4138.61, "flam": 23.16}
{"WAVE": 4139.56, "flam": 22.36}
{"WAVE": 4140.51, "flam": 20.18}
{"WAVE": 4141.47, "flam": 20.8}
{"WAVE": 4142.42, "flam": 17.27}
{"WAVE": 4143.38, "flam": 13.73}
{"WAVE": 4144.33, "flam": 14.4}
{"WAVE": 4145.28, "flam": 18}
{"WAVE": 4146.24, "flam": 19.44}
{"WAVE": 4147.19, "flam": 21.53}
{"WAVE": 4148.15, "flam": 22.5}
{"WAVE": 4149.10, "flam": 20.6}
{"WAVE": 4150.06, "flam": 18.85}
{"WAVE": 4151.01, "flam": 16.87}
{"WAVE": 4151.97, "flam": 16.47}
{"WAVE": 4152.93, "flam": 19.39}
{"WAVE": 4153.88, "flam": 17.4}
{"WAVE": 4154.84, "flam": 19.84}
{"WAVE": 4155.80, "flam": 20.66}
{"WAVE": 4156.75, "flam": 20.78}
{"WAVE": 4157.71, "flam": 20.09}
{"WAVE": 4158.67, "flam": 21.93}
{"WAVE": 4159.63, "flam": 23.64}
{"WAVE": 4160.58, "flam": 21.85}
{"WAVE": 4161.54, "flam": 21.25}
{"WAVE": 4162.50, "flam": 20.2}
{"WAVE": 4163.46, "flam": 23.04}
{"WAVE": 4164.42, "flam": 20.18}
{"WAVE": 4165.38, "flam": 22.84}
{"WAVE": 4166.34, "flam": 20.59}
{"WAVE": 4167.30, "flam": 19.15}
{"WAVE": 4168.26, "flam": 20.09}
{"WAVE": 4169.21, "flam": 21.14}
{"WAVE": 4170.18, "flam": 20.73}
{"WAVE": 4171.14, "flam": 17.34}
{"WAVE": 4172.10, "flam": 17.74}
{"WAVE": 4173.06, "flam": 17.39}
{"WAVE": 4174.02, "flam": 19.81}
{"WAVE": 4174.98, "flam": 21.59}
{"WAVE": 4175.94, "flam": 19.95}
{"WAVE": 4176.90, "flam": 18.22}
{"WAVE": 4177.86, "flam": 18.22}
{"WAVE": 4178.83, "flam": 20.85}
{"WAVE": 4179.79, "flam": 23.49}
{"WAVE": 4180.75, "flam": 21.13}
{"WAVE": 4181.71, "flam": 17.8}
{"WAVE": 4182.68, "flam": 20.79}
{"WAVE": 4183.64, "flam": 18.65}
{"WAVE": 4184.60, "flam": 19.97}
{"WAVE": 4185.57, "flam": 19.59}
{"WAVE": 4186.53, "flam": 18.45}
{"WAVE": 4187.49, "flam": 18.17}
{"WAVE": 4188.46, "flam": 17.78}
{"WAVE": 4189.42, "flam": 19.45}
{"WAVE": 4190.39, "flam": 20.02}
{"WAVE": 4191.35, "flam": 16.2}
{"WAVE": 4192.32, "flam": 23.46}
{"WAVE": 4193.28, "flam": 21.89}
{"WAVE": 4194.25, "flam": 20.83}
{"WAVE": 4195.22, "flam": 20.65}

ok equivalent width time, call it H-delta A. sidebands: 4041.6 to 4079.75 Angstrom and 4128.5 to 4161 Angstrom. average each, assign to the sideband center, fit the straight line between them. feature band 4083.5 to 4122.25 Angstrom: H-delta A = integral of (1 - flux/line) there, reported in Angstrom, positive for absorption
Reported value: -2.4 Angstrom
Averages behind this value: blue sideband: 18.1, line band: 20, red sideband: 19.5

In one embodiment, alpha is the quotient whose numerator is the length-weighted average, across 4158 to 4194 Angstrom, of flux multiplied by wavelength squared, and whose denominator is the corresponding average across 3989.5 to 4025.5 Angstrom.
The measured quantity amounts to 1.17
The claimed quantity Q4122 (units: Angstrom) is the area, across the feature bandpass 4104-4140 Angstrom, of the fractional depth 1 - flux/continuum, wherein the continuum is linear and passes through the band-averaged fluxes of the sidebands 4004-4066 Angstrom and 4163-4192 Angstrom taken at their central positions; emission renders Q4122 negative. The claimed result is -1.9 Angstrom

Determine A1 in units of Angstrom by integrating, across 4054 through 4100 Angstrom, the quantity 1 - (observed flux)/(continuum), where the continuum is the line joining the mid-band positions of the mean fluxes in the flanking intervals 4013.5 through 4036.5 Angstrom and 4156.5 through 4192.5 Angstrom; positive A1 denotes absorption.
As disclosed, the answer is 1.0 Angstrom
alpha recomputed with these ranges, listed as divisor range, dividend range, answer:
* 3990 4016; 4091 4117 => 1.12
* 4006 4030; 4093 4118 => 1.07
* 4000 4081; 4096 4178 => 1.11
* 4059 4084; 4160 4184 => 1.17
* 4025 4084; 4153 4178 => 1.15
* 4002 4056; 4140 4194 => 1.12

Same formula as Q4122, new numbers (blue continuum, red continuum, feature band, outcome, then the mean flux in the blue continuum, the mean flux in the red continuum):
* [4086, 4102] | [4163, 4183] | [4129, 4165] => 0.57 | 19.8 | 20.1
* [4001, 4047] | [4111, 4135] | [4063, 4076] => 0.83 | 18.7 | 20.1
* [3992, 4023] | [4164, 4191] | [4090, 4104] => 0.24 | 18.4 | 19.7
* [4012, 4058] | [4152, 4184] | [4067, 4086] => 0.98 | 18.9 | 20.2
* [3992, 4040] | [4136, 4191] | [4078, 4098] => -0.63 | 18.8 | 19.8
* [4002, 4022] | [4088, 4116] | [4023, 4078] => 1.37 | 18.6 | 19.8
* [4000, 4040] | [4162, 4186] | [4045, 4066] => 1.43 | 18.9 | 20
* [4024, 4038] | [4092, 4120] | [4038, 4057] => 0.61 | 19.3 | 19.6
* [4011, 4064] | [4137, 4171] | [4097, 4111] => 0.83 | 18.7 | 20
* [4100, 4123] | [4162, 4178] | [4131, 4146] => 0.63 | 19.8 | 19.9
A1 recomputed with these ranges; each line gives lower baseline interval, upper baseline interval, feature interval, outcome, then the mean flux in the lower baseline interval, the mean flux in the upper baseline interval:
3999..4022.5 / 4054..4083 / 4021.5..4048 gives -0.9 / 18.3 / 18.1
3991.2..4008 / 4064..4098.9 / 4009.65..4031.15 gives -0.7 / 18.2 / 19.2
